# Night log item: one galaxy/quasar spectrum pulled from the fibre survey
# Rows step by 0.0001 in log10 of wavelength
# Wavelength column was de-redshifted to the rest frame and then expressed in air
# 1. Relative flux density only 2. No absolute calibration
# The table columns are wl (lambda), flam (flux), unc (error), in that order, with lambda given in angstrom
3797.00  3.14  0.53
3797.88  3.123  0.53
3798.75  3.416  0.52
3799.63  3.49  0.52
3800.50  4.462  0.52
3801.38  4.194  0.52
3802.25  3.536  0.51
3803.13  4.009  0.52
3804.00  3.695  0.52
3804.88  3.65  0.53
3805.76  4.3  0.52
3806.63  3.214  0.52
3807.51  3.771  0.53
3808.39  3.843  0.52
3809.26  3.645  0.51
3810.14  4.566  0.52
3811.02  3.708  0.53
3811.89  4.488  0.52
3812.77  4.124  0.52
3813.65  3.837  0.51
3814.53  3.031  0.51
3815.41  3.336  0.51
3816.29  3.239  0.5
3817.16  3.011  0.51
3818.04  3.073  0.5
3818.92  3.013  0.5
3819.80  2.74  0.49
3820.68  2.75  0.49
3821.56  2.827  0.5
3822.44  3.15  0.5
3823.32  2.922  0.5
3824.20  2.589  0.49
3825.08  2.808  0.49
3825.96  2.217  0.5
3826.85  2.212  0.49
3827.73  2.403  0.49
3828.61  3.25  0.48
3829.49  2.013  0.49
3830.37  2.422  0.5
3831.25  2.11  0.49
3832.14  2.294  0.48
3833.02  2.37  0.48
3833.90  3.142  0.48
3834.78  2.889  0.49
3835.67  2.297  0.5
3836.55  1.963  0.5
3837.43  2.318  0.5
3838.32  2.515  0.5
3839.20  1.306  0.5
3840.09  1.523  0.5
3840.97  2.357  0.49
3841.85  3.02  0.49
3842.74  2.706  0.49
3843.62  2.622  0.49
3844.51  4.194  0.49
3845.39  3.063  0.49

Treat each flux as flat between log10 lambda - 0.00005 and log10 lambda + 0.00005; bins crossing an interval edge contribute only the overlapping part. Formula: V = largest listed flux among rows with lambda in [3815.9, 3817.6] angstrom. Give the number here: 3.239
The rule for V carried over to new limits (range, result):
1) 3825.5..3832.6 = 3.25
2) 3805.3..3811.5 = 4.566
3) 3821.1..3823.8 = 3.15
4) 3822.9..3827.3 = 2.922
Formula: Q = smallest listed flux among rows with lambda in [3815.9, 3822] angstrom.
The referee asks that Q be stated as 2.74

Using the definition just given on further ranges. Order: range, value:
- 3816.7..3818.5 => 3.011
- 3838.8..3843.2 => 1.306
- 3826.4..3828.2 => 2.212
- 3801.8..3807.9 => 3.214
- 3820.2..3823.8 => 2.75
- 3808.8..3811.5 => 3.645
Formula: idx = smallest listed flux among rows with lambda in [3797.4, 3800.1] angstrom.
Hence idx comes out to 3.123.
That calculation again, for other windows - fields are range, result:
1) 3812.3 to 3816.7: 3.031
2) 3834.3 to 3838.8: 1.963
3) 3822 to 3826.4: 2.217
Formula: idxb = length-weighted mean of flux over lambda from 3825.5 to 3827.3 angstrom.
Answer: 2.21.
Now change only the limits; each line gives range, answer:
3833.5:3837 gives 2.57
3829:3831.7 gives 2.2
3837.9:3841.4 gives 1.92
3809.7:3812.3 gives 4.26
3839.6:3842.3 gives 2.28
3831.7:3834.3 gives 2.6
